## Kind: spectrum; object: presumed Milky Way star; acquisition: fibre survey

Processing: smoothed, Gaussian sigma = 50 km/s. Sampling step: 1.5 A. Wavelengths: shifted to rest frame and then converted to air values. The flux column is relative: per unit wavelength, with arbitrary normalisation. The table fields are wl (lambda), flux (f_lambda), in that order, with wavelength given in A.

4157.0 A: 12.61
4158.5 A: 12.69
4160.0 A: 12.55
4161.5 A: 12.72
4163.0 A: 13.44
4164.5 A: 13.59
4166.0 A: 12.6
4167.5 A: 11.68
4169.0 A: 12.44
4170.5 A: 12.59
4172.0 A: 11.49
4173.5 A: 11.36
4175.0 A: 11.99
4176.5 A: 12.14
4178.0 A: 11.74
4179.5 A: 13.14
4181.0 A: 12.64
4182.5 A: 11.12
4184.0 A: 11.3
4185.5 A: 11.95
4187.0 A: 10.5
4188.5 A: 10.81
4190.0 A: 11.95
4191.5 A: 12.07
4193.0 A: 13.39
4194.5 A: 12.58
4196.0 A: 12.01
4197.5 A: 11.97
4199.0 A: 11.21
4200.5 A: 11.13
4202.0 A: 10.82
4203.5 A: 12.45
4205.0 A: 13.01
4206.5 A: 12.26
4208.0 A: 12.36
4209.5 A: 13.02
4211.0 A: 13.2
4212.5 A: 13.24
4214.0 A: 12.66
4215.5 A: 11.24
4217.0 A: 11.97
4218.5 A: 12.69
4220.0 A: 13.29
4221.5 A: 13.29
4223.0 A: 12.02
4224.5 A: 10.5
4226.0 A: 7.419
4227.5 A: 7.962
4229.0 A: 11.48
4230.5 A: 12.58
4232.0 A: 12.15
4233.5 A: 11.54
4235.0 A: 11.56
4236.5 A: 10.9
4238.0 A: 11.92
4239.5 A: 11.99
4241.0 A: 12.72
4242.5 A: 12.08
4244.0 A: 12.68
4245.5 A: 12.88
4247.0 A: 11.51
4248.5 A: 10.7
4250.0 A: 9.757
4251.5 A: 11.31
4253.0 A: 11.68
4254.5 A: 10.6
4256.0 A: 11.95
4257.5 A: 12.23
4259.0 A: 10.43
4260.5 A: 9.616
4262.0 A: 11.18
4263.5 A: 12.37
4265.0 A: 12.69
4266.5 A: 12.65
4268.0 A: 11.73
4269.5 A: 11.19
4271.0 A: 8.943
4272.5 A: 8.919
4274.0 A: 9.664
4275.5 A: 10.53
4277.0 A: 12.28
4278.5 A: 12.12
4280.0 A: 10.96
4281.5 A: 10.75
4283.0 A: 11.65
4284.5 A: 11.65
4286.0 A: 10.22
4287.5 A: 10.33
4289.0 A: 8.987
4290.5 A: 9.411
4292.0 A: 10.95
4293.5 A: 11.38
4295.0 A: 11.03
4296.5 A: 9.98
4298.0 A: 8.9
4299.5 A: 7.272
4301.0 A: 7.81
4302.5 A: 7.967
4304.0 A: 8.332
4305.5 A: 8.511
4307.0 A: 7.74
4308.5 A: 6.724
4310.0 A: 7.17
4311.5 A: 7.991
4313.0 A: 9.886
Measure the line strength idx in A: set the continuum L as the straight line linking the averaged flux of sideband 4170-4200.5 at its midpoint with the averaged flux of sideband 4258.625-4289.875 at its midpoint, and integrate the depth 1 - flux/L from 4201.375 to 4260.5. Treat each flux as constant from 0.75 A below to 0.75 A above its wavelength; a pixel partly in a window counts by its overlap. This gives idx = -1.79 A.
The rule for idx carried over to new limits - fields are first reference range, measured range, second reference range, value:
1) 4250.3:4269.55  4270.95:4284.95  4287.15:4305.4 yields -0.6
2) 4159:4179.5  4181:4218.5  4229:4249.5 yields 0.4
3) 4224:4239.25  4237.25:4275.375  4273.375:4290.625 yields -1.8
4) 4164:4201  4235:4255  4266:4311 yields -1.7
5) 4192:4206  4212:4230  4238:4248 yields 1.0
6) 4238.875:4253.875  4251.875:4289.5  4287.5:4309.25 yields -2.2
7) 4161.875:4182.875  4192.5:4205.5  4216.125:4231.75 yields -0.2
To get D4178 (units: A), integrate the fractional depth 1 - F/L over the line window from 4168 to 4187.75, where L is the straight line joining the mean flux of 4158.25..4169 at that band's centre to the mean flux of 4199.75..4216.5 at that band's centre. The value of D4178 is 1.13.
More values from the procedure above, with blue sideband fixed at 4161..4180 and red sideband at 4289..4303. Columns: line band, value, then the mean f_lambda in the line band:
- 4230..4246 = -1.9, 12.1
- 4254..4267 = -1.6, 11.5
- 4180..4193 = 0.3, 11.7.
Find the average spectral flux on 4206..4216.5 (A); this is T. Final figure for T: 12.6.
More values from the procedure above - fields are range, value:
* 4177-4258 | 11.8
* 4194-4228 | 11.9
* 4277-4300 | 10.5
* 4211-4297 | 11.3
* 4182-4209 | 11.8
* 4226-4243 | 11.3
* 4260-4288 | 11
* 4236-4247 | 12.2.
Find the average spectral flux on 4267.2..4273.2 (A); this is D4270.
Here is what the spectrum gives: 10.2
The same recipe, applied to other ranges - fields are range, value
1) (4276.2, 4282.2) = 11.5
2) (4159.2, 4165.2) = 13.1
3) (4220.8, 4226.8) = 10.8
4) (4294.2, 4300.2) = 9.33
